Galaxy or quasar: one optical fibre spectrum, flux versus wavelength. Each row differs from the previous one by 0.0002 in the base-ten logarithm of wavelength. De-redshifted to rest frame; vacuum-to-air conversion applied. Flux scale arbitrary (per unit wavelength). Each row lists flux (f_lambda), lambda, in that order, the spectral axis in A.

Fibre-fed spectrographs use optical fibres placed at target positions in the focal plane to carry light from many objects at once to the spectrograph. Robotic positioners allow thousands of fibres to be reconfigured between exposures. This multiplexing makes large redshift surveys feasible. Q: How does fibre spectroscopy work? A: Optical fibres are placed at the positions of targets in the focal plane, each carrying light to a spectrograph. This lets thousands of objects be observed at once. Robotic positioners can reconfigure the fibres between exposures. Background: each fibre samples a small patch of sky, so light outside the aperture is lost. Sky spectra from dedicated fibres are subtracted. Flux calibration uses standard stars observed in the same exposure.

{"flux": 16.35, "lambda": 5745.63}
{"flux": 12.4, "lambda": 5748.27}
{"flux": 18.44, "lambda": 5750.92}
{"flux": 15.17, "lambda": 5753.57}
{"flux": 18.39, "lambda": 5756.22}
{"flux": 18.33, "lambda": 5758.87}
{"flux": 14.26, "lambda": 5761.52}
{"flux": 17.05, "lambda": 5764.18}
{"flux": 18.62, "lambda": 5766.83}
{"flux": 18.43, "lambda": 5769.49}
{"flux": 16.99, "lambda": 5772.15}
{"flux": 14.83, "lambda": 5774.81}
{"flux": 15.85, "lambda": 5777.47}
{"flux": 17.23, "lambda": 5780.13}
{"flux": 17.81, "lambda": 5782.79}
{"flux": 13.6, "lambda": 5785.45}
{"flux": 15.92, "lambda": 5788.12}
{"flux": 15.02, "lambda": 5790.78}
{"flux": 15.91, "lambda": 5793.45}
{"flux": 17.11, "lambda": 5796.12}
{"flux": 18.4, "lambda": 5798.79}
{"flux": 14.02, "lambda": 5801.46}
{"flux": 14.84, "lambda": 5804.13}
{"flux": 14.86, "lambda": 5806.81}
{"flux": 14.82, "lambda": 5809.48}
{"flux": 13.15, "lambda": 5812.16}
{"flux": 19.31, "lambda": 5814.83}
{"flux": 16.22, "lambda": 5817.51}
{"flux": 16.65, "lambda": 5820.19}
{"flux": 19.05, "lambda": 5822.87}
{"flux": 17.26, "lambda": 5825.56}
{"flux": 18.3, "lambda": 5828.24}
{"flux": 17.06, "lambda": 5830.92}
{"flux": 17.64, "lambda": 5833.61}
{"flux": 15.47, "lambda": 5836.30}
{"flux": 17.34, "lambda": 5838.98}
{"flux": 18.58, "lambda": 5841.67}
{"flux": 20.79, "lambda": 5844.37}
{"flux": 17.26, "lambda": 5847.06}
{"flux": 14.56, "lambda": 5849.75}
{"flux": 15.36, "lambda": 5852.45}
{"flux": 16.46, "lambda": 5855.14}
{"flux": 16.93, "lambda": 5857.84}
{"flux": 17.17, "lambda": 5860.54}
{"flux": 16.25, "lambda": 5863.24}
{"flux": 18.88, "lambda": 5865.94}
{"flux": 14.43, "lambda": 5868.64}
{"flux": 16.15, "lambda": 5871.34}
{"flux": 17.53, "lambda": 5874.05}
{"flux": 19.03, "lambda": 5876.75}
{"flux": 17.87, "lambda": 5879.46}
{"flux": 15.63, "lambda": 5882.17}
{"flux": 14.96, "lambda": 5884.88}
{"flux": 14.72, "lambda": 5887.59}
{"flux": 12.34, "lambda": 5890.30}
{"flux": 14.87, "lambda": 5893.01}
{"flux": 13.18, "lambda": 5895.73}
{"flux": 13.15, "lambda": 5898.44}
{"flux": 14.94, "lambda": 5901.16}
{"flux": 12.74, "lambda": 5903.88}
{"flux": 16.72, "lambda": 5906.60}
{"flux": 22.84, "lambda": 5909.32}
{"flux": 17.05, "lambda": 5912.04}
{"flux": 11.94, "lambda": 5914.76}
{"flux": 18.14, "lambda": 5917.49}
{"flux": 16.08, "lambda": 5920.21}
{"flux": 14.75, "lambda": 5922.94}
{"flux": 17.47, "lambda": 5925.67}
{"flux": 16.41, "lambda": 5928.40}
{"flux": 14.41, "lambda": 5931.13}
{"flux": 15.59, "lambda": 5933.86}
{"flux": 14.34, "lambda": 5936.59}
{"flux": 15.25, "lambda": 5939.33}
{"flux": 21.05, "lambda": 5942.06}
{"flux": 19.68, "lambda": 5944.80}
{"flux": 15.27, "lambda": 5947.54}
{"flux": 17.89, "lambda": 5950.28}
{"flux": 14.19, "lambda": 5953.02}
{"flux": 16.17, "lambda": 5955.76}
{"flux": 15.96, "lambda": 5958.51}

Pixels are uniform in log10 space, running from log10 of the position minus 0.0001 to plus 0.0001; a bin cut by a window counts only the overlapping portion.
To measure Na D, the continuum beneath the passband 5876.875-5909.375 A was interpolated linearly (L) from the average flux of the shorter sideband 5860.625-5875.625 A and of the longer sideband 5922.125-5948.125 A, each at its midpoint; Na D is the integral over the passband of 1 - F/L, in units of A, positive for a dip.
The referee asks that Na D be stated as 2.9 A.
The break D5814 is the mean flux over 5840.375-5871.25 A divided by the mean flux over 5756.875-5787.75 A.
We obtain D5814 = 1.02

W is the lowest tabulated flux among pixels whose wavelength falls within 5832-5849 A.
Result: 15.47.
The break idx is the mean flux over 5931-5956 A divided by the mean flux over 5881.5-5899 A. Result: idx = 1.2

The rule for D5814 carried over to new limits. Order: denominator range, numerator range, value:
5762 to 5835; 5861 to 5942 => 0.96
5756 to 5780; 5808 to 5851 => 1.01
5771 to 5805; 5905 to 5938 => 1.02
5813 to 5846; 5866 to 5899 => 0.87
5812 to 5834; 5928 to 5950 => 0.95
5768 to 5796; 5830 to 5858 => 1.05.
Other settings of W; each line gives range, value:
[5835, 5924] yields 11.94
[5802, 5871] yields 13.15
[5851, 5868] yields 15.36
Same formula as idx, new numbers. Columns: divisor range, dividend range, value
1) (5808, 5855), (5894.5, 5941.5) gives 0.92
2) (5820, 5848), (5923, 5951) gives 0.93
